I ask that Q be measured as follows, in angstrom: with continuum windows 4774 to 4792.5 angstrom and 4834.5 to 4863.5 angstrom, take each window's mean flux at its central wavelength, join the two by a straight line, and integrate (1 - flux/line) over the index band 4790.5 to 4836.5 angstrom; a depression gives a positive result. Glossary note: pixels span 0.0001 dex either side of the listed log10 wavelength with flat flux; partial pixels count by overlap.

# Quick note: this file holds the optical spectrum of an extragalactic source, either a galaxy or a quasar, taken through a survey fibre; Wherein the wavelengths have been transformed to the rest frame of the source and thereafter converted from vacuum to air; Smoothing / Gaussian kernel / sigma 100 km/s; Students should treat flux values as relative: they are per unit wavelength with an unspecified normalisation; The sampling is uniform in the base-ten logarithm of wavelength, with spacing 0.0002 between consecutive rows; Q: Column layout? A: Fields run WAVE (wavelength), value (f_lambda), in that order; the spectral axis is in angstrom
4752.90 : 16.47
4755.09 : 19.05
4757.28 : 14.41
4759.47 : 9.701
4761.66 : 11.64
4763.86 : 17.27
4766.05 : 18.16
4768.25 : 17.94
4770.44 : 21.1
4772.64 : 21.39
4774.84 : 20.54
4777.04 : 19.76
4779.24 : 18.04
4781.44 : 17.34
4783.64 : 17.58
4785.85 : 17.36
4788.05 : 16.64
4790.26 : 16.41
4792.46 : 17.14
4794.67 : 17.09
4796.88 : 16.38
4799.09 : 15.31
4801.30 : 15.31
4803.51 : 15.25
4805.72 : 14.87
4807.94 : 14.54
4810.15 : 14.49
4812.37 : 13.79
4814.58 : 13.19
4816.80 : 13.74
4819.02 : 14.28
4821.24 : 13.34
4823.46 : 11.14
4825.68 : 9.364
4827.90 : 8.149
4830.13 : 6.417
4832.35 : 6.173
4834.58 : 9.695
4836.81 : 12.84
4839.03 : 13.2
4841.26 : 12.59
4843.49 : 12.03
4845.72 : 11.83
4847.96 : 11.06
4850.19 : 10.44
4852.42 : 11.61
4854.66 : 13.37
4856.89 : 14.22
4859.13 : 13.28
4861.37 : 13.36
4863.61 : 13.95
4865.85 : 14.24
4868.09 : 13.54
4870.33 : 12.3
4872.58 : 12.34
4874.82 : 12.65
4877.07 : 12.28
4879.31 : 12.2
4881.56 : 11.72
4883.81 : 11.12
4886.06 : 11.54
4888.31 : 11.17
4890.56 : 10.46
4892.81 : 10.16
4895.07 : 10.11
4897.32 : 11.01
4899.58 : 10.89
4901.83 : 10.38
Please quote 7.4 angstrom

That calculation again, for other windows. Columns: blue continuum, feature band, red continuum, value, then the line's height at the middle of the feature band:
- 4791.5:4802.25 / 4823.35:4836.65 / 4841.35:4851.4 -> 4.52 angstrom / 13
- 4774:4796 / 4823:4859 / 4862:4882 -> 8.80 angstrom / 14.6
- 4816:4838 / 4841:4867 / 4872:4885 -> -3.13 angstrom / 11.3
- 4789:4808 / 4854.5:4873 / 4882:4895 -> -1.80 angstrom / 12.2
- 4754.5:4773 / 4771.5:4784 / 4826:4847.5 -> -3.17 angstrom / 15.3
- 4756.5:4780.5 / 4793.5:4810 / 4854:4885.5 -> 0.39 angstrom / 15.9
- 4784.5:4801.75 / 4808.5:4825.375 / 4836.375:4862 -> 1.76 angstrom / 14.8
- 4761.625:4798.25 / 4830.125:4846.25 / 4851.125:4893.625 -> 3.97 angstrom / 14.4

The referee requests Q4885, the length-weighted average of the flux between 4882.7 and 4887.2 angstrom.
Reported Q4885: 11.3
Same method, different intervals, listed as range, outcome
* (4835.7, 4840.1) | 13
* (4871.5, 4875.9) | 12.5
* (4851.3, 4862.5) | 13.2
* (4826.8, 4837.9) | 8.64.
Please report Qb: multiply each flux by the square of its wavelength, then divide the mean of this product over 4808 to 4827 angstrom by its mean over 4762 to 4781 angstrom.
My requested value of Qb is 0.70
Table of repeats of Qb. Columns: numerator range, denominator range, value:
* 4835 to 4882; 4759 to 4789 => 0.74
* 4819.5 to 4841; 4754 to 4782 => 0.60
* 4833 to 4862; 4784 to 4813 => 0.78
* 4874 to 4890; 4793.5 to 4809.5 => 0.78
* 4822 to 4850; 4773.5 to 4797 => 0.60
